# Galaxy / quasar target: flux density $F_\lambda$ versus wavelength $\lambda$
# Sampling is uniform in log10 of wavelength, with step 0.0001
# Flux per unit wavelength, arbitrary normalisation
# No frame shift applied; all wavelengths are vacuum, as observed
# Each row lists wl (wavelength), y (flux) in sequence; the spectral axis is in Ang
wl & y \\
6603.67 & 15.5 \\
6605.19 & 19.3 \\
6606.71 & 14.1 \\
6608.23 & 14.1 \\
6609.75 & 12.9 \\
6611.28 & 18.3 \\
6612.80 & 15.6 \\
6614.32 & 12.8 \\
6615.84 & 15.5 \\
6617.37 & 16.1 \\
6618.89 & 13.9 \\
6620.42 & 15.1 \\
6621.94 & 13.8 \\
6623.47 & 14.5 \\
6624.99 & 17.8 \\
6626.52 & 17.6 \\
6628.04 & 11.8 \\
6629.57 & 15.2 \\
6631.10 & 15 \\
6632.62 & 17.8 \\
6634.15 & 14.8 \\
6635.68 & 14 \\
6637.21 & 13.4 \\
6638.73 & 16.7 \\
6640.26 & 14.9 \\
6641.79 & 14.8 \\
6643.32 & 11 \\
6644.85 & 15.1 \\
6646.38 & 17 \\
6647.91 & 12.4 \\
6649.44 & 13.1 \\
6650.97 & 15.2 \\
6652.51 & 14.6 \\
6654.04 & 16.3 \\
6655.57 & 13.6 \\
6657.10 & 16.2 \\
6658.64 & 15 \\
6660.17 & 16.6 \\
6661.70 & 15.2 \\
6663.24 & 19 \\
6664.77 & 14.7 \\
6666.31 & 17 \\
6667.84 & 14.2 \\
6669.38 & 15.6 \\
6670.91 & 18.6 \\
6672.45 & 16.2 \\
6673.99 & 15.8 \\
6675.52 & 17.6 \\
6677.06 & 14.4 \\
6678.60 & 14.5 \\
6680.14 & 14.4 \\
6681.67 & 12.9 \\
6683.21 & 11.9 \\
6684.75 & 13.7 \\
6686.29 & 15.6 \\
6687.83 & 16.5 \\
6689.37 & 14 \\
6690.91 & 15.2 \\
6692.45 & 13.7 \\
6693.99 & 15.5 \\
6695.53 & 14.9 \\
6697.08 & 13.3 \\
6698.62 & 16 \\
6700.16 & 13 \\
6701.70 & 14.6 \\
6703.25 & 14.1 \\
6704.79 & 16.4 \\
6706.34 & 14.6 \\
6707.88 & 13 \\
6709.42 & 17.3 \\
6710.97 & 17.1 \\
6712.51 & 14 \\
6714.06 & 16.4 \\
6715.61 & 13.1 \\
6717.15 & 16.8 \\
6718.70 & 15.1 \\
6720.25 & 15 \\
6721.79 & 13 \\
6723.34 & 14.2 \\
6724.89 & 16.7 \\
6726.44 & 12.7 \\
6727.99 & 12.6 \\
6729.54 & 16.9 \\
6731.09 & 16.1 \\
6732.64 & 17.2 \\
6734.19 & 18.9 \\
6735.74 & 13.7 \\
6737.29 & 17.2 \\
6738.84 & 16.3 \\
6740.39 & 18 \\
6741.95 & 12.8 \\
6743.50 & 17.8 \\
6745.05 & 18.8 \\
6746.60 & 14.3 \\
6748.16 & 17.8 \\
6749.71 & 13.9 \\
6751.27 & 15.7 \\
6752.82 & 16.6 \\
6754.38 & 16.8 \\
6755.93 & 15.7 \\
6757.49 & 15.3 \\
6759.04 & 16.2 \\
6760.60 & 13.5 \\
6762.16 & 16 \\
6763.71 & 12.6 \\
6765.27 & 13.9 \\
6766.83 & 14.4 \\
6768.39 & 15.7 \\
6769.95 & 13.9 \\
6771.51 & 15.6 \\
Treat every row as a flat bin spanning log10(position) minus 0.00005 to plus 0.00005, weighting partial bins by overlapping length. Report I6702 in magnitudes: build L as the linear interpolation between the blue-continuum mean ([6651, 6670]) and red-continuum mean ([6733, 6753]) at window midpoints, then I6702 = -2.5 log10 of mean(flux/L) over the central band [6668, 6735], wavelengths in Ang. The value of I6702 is 0.06 mag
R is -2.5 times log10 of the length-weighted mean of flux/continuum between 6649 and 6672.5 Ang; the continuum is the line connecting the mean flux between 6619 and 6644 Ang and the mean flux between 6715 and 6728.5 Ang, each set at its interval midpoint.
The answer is -0.07 mag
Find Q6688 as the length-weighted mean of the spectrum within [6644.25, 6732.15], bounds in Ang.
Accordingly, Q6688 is 15.1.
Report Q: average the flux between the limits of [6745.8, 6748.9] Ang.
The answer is 16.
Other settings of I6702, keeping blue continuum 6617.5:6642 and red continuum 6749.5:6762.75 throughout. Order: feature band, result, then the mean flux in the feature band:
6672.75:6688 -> 0.042 mag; 14.7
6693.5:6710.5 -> 0.040 mag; 14.8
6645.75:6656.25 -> 0.044 mag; 14.6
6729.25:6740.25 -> -0.080 mag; 16.7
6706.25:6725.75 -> 0.023 mag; 15.1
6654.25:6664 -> -0.051 mag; 16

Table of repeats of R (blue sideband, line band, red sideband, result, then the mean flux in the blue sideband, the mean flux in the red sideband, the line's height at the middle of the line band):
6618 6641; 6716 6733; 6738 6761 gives 0.06 mag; 15.1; 16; 15.8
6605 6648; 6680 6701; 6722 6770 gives 0.07 mag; 15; 15.5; 15.3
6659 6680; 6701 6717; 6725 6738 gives 0.05 mag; 16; 15.7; 15.8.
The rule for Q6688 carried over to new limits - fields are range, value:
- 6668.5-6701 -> 14.9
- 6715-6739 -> 15.3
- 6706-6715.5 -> 15.3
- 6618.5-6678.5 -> 15.3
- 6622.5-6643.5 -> 15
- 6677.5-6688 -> 14.1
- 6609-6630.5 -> 15.1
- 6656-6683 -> 15.7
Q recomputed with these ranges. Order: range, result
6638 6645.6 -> 14.5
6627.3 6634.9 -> 14.9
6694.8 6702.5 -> 14.3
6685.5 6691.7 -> 15.3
